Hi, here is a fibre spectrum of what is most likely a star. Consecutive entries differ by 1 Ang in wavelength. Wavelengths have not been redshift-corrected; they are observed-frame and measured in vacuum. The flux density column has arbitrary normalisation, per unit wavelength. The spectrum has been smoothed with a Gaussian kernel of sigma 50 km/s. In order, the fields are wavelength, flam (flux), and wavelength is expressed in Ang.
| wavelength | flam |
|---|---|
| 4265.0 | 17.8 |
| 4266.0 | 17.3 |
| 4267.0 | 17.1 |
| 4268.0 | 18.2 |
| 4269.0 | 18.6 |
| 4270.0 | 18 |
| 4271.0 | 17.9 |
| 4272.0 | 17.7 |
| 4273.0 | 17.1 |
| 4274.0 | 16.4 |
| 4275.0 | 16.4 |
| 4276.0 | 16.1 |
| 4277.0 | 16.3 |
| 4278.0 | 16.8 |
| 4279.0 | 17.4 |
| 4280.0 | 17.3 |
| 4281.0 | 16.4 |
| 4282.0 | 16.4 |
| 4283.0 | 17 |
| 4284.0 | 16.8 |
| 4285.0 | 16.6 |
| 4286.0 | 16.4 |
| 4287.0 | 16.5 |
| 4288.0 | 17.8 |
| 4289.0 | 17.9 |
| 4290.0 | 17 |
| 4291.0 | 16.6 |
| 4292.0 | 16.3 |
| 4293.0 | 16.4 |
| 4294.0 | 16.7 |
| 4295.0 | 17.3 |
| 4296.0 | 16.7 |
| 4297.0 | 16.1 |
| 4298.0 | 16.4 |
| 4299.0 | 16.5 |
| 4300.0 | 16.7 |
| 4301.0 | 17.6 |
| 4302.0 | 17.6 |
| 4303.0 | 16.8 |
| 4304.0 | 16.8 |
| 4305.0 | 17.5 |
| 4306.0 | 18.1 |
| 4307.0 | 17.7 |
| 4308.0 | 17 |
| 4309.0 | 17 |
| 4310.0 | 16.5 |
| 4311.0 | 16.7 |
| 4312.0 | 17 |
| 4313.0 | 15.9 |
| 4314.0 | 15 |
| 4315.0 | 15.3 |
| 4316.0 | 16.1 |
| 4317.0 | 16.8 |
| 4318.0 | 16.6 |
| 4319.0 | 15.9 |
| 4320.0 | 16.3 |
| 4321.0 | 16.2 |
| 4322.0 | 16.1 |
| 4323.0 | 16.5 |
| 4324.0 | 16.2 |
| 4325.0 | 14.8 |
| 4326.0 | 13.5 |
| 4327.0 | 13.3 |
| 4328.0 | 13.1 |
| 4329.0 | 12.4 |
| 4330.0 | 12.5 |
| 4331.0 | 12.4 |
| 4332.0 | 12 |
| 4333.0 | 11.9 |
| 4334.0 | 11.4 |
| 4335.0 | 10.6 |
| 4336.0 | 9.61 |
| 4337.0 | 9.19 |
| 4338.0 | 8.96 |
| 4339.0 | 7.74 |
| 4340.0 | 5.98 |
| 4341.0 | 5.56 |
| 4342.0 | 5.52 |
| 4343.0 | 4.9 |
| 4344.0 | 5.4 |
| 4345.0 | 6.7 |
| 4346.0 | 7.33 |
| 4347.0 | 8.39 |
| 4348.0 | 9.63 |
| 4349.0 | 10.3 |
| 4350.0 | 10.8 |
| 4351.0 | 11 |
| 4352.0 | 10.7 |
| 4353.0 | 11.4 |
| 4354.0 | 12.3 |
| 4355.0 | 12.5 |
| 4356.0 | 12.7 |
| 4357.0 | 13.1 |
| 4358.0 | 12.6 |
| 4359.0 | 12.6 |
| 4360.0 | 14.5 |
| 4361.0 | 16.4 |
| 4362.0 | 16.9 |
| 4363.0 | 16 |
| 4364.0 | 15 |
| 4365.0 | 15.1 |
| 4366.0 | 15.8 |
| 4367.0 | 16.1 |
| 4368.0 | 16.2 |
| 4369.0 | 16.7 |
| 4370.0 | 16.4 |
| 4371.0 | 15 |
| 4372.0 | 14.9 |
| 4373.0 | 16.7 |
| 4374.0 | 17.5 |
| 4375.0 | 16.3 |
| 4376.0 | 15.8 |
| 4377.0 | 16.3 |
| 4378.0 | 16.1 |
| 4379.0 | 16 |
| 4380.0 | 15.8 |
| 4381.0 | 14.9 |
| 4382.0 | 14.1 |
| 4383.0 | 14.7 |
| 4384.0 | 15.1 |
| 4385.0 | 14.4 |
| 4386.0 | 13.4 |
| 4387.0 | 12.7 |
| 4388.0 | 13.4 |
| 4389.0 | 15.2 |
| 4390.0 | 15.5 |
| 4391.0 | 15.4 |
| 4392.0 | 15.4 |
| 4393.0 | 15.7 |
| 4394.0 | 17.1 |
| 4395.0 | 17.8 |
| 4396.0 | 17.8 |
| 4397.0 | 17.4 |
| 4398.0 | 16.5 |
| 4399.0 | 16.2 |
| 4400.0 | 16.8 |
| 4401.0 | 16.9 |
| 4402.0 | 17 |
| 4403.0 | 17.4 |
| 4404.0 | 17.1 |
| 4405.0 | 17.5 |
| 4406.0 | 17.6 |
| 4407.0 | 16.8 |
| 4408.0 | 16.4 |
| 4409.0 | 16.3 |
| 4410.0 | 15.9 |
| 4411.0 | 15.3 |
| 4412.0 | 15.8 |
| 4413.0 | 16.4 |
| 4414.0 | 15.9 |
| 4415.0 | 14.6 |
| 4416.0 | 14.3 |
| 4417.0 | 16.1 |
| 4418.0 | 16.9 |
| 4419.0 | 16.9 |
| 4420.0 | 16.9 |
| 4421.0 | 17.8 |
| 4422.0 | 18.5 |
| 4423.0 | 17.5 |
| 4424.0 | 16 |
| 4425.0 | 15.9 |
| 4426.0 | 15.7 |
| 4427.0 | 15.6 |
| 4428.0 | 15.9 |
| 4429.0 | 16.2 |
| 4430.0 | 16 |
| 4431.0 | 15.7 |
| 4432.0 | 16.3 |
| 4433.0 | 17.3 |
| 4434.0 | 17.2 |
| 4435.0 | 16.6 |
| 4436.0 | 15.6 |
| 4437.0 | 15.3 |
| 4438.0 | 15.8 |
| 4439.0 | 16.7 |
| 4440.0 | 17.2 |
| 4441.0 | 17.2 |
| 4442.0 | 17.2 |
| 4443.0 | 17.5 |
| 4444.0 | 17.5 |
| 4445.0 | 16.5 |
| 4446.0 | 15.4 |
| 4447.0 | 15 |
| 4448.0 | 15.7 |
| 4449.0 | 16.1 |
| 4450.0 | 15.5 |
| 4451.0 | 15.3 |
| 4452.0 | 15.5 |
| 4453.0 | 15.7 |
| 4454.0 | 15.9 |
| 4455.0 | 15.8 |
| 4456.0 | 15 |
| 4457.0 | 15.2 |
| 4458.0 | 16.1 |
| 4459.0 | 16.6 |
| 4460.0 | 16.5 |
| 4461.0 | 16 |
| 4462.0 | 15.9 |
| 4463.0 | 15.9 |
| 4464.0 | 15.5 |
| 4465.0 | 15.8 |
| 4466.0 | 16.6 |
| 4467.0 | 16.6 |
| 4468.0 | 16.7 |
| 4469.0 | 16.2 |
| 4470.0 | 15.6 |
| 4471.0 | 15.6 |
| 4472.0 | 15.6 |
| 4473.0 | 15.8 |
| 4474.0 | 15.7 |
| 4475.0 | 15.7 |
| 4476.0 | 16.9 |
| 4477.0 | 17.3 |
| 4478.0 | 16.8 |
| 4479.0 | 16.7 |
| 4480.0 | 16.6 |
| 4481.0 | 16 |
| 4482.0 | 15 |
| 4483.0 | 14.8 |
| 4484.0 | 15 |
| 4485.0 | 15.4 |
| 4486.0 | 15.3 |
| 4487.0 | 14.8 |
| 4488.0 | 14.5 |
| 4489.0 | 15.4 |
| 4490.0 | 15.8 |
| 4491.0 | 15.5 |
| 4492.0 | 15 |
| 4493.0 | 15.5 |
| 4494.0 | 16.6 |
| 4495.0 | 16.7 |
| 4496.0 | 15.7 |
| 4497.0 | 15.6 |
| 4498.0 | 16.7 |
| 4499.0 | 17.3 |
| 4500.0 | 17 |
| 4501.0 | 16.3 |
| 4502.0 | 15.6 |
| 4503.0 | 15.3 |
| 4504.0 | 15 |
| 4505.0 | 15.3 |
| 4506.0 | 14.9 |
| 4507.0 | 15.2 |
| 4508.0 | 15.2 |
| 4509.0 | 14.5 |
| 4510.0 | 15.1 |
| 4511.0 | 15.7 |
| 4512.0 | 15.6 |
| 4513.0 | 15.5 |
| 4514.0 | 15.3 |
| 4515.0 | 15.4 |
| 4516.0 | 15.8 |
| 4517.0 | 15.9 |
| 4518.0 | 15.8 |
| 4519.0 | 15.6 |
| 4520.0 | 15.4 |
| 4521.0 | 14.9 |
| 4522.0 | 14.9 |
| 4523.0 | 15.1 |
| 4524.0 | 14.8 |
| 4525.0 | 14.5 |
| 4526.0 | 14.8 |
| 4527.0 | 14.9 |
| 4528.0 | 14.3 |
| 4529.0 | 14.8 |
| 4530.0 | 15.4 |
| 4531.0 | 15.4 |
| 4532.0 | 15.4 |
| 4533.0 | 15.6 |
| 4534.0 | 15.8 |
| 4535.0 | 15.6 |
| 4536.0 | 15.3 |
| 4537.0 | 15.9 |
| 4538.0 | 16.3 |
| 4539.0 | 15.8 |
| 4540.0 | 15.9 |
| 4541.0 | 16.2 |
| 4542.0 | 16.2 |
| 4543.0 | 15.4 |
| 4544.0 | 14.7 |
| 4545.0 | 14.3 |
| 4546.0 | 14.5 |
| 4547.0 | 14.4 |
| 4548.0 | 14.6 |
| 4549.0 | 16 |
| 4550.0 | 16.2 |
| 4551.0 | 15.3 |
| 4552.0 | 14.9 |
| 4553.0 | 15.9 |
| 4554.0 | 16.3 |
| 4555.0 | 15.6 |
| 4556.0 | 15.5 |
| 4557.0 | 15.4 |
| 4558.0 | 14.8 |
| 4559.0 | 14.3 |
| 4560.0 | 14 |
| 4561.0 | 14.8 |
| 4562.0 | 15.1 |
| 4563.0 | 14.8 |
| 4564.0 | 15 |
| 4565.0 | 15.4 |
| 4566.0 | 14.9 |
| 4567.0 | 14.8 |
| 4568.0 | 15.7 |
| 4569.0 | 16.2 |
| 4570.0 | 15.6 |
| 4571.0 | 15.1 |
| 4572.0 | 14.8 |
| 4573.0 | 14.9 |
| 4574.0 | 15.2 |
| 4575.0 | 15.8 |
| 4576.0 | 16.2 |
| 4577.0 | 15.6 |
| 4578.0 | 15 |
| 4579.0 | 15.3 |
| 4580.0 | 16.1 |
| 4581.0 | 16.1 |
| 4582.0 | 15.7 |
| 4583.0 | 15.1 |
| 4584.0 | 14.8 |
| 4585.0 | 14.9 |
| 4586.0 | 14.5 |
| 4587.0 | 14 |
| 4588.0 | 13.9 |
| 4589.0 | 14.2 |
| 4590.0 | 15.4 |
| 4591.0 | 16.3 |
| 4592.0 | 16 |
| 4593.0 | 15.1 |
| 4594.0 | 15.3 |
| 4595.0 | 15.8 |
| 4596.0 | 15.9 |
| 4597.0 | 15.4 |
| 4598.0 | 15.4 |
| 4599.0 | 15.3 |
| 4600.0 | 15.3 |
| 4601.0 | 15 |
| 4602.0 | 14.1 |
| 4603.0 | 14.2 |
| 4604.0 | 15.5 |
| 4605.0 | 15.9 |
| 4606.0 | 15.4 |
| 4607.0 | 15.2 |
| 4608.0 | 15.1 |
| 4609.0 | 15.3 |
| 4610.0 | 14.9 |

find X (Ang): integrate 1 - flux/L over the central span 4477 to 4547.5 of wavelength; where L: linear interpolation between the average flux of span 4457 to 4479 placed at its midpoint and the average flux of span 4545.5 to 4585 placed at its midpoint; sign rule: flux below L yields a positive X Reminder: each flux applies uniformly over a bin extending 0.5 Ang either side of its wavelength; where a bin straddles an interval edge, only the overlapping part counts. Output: 1.2 Ang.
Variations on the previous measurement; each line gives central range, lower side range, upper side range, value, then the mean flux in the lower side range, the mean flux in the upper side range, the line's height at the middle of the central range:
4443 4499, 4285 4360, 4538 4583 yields -4.4 Ang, 13.7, 15.3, 14.7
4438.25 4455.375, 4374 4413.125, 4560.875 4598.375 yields -0.5 Ang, 16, 15.3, 15.8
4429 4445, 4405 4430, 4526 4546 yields -0.4 Ang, 16.3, 15.4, 16.2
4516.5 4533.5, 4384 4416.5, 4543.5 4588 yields 0.2 Ang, 16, 15.2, 15.4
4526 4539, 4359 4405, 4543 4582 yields 0.0 Ang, 15.8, 15.2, 15.3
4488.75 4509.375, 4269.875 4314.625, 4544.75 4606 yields -0.1 Ang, 16.9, 15.2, 15.7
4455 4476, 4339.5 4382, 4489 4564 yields -2.1 Ang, 12.9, 15.4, 14.5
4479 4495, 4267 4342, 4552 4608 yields -0.2 Ang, 15.4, 15.2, 15.3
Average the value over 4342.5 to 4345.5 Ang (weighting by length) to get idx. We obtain 5.67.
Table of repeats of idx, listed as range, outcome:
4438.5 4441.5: 17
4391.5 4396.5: 16.8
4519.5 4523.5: 15.1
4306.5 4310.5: 17.1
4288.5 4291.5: 17.2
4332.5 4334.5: 11.7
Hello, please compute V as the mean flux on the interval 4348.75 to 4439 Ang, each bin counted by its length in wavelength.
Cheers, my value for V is 15.6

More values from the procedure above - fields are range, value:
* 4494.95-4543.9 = 15.5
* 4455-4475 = 15.9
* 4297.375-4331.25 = 15.9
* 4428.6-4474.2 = 16.1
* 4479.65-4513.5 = 15.6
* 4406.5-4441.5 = 16.3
